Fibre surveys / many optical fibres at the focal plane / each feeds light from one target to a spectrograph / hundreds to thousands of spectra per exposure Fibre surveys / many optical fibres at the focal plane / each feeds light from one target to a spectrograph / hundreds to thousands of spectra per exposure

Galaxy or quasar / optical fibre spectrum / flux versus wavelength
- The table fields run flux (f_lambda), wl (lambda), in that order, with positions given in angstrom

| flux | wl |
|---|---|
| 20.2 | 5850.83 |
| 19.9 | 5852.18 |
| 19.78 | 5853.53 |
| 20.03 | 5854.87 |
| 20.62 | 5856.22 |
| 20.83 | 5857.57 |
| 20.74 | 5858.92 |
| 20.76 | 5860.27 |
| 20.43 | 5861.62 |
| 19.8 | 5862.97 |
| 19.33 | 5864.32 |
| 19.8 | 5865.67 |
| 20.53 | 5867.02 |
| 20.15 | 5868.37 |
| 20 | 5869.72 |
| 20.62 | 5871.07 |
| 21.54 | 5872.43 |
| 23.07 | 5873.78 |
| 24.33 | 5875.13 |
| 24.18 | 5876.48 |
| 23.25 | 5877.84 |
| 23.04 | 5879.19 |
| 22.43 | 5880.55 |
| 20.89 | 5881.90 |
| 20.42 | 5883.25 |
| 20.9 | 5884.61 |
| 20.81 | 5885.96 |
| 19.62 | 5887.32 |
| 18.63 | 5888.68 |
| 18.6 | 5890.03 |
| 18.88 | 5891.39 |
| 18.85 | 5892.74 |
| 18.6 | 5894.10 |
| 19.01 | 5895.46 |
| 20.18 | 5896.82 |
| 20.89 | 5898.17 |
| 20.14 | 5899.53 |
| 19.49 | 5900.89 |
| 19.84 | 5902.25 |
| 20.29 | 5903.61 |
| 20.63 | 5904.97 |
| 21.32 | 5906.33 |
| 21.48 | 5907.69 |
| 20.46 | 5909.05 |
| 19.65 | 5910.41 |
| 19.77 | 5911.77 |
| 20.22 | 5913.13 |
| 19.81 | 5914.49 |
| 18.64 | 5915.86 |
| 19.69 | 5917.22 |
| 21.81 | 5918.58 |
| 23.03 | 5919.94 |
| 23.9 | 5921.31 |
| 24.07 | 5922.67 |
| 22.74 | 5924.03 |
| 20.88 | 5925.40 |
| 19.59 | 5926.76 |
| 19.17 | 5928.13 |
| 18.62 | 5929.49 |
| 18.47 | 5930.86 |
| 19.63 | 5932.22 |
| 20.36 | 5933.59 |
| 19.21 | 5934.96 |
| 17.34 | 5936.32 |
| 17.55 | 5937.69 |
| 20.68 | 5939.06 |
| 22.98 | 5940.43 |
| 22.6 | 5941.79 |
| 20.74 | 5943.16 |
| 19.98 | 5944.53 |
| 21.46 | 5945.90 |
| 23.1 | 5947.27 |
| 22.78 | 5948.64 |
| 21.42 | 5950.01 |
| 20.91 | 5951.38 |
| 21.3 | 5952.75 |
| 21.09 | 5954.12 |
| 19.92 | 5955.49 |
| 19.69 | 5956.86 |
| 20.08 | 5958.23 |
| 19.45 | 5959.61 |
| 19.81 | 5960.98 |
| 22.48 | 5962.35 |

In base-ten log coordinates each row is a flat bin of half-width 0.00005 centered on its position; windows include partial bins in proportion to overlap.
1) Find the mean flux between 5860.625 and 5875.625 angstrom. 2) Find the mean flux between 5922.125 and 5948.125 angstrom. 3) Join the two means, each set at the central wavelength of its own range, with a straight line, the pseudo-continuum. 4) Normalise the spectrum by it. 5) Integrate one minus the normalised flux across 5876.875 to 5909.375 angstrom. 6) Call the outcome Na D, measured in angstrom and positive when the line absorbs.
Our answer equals 0.48 angstrom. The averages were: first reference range 20.8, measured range 20.4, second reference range 20.5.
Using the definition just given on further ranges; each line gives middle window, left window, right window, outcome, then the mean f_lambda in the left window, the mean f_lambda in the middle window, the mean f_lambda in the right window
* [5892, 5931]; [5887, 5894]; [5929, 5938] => -3.29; 18.9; 20.4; 18.8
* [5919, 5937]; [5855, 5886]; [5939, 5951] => 0.91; 21.2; 20.6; 21.8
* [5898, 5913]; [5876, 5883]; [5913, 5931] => 0.82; 22.6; 20.3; 20.8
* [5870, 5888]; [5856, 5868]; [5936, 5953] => -1.26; 20.3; 21.9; 21.1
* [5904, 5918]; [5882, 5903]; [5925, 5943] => -0.32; 19.7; 20.2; 19.8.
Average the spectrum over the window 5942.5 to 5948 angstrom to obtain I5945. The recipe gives 21.3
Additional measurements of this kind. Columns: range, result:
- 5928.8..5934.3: 19.3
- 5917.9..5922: 22.9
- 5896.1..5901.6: 20.2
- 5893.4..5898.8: 19.7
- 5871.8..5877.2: 23.3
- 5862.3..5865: 19.6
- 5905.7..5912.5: 20.5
